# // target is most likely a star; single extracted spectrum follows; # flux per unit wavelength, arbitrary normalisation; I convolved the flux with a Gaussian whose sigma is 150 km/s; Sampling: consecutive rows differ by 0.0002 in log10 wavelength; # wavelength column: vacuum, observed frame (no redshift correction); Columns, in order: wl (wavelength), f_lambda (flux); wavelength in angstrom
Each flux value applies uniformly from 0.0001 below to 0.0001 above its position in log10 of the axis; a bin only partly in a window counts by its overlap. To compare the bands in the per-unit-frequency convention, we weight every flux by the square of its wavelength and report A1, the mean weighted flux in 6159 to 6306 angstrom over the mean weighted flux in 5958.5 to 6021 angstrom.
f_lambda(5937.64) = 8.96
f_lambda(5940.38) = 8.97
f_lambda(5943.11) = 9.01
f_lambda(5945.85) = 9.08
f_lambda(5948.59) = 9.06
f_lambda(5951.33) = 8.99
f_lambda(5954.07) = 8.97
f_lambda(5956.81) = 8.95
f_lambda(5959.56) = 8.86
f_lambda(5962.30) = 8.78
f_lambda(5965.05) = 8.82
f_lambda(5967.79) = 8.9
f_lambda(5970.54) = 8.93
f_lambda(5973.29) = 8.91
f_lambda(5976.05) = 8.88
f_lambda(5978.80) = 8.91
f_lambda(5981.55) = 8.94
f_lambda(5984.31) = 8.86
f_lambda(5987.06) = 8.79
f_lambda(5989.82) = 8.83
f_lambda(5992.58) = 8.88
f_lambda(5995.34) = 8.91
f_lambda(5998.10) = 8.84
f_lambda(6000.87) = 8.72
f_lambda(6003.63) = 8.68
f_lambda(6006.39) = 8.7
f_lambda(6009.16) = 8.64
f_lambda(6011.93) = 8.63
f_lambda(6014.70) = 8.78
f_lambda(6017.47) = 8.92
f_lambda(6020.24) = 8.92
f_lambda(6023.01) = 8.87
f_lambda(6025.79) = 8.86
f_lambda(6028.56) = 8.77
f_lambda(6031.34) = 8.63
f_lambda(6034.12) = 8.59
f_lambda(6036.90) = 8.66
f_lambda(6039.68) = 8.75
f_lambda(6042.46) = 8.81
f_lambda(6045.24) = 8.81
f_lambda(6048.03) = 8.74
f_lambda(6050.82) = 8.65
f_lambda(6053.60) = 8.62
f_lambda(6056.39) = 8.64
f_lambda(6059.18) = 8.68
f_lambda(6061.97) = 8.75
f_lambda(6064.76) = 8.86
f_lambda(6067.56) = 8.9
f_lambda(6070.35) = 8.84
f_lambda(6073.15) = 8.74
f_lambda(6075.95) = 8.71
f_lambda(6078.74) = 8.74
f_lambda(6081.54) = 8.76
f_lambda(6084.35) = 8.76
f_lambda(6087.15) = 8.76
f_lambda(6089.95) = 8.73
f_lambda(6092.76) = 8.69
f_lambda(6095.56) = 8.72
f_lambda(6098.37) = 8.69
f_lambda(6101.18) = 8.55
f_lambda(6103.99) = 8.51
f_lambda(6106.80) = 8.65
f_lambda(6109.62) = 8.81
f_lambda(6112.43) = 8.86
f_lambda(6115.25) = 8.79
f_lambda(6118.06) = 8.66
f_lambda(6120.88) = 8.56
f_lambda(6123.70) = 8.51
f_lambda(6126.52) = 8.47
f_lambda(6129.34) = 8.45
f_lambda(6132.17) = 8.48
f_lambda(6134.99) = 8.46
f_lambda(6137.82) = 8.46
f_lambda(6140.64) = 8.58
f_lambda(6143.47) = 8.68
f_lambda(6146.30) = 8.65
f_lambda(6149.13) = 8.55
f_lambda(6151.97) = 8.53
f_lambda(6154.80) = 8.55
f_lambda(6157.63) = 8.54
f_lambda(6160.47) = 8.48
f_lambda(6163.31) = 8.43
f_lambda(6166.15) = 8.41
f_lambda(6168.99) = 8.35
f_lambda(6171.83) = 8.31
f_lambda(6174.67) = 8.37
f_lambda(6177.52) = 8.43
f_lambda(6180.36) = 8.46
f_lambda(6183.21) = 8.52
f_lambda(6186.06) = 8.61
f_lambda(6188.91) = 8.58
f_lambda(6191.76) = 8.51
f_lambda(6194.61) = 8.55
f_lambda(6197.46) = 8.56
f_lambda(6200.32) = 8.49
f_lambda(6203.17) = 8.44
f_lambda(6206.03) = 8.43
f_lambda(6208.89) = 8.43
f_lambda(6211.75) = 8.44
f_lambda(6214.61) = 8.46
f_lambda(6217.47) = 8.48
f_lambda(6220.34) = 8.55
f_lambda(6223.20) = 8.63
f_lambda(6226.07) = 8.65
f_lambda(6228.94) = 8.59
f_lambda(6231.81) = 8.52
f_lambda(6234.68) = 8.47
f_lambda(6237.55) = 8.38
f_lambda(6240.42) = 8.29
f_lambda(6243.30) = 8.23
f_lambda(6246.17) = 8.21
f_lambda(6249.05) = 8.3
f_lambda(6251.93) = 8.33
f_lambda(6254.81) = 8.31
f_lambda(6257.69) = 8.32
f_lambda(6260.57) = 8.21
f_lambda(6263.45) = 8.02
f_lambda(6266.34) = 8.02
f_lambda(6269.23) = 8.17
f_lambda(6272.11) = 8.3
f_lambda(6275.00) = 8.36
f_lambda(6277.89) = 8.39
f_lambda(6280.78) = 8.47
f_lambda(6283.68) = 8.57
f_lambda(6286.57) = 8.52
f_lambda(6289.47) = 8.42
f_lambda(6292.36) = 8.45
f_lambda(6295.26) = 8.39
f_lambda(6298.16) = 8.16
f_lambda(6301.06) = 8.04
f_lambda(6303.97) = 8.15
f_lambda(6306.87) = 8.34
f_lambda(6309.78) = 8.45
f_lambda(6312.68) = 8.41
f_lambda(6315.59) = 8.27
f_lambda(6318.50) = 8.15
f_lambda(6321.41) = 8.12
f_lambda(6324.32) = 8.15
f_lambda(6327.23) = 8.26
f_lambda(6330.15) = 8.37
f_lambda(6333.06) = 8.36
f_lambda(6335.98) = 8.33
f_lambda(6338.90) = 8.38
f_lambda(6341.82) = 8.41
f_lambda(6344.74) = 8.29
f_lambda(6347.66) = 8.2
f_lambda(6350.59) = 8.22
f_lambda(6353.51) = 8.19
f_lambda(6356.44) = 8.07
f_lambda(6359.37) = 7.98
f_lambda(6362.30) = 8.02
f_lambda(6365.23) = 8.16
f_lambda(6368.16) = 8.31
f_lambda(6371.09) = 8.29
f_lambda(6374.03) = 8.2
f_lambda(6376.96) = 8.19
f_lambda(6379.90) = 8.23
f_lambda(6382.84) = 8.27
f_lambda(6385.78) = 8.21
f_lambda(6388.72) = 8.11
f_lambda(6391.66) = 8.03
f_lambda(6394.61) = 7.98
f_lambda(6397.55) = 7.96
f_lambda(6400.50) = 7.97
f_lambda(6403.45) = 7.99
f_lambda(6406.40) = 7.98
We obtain 1.0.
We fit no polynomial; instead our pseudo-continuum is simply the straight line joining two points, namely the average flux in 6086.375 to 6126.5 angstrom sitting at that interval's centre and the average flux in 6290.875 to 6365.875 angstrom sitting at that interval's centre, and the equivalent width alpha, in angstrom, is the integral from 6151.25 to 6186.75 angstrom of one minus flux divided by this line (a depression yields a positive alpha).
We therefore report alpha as 0.4 angstrom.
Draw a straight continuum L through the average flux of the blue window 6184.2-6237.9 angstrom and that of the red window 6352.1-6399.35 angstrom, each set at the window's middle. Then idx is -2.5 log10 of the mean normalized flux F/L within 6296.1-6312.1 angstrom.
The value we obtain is 0.008 mag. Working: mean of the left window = 8.52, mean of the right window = 8.14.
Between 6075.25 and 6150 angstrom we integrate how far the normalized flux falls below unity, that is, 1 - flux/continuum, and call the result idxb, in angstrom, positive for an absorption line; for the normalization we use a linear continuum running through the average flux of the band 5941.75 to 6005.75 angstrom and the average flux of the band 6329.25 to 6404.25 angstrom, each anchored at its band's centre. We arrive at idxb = 0.01 angstrom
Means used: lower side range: 8.89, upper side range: 8.18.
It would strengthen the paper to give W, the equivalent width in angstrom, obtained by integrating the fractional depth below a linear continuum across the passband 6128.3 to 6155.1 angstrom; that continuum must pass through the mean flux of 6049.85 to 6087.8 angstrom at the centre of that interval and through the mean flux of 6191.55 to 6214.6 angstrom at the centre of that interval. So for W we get 0.19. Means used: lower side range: 8.75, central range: 8.54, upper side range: 8.48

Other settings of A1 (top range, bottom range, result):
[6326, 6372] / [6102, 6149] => 1.03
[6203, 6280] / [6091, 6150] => 1.01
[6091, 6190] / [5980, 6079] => 1.01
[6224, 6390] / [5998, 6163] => 1.03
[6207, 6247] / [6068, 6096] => 1.01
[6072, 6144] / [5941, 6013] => 1.02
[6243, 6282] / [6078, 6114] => 1.00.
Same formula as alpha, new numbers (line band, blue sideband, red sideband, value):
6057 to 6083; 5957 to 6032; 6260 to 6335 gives -0.24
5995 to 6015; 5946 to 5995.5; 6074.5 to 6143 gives 0.25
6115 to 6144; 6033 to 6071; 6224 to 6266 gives 0.12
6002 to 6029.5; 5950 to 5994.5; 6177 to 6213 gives 0.11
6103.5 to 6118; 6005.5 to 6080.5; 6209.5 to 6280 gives -0.19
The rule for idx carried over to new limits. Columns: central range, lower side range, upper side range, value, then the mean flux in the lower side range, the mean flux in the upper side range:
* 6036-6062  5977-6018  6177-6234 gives 0.002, 8.8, 8.52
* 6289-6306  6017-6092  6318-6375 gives 0.007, 8.76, 8.22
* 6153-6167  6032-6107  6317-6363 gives 0.008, 8.72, 8.22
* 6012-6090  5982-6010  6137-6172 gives -0.008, 8.79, 8.51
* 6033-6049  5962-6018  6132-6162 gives 0.000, 8.82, 8.54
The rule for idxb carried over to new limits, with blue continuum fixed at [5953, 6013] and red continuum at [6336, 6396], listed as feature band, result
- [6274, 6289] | -0.2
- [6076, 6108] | -0.1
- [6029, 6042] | 0.1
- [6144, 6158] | 0.0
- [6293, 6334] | 0.1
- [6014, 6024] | -0.1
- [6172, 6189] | 0.1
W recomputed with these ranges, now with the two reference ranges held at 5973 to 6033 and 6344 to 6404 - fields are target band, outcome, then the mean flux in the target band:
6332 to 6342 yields -0.20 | 8.36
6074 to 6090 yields -0.15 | 8.75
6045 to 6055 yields 0.04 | 8.69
